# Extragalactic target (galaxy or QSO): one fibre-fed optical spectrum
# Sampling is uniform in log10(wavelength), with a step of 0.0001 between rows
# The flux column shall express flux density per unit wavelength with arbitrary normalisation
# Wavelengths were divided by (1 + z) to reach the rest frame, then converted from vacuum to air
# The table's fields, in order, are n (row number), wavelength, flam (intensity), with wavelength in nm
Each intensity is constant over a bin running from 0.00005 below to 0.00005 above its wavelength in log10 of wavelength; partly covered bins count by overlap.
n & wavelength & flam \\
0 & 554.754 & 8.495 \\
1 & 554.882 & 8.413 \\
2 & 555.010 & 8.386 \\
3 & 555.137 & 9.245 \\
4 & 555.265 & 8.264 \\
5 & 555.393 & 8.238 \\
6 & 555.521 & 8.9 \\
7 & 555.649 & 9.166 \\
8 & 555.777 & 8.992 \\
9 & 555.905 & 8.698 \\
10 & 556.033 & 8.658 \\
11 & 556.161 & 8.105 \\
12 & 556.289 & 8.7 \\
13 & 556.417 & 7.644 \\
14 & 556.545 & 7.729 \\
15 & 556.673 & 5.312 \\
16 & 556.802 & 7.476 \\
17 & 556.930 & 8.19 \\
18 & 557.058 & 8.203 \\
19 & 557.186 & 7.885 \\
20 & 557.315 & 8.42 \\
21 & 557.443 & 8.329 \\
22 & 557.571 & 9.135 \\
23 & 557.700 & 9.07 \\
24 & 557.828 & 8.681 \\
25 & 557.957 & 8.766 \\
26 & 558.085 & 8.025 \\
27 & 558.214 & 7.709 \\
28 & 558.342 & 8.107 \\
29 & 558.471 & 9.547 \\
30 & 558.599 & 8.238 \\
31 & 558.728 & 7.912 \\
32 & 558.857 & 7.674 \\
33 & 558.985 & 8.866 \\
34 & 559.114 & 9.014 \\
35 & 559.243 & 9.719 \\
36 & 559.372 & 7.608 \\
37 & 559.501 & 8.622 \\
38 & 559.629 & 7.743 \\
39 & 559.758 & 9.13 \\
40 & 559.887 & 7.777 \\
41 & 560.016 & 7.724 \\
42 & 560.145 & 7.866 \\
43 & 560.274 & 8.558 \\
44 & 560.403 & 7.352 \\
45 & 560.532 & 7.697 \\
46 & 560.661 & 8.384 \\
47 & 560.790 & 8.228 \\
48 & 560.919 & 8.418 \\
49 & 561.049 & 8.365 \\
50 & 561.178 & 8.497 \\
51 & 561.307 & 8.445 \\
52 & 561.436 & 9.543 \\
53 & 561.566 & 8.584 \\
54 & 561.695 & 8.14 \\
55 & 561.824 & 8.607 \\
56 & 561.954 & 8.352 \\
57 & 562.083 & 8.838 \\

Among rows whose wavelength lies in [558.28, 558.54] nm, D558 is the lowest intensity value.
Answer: 8.107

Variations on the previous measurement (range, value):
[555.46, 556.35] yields 8.105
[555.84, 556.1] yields 8.658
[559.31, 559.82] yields 7.608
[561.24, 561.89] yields 8.14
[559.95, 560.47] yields 7.352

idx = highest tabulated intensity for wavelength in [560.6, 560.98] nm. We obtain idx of 8.418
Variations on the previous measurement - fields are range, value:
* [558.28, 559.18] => 9.547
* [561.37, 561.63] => 9.543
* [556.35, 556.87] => 7.729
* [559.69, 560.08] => 9.13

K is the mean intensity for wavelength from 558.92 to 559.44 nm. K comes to 8.79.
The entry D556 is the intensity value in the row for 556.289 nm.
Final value 8.7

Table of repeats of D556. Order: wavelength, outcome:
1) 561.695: 8.14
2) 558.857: 7.674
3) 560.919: 8.418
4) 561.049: 8.365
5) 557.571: 9.135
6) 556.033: 8.658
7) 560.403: 7.352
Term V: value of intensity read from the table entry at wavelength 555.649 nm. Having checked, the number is 9.166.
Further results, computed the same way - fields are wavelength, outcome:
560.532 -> 7.697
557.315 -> 8.42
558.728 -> 7.912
